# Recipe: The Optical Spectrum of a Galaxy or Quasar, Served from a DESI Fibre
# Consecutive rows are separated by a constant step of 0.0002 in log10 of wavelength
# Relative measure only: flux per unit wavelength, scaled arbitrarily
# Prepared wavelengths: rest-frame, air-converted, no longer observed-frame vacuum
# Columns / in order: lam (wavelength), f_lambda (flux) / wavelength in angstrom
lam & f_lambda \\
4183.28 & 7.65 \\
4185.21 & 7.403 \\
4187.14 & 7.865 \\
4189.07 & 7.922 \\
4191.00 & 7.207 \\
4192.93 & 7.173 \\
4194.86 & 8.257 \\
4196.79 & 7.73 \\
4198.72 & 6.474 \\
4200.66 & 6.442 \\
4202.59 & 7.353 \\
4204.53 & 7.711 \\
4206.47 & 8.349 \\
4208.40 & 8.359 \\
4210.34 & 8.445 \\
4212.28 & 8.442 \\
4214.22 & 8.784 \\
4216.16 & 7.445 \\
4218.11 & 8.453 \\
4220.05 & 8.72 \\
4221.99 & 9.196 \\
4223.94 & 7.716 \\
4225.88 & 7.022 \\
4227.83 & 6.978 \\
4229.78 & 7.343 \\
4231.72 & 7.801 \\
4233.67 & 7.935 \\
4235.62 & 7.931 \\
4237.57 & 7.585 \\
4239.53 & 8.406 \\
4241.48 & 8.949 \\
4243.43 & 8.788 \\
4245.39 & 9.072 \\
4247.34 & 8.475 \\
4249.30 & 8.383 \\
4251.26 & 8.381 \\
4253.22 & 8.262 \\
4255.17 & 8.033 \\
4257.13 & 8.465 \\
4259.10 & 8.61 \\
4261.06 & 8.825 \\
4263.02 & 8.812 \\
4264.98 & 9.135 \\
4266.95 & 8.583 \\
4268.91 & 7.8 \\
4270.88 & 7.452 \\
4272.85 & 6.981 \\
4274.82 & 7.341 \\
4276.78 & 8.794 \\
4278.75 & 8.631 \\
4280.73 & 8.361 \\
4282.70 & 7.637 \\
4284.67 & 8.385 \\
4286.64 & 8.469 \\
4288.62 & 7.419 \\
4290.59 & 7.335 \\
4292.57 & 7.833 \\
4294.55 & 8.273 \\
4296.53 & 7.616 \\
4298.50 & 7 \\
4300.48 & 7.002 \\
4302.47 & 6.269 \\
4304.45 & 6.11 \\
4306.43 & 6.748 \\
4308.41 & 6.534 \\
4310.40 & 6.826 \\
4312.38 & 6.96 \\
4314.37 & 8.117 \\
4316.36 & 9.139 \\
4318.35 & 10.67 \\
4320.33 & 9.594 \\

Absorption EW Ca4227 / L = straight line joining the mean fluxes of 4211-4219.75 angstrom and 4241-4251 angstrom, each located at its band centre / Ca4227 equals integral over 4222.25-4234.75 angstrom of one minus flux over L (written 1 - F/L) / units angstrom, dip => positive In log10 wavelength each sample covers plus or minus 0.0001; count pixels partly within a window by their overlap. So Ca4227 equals 1.3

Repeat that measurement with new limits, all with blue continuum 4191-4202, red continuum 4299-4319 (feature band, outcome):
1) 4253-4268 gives -2.7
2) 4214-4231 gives -1.6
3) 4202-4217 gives -1.9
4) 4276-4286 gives -1.4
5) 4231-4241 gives -1.0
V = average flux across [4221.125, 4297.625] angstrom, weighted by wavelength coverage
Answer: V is 8.13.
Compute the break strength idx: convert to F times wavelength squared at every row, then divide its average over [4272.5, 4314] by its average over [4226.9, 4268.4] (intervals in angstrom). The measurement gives 0.92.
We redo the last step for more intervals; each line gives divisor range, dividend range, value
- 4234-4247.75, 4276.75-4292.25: 0.98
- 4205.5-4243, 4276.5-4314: 0.95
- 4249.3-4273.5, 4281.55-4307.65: 0.90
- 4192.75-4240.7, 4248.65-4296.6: 1.07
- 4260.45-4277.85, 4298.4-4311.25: 0.82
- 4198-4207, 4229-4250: 1.16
